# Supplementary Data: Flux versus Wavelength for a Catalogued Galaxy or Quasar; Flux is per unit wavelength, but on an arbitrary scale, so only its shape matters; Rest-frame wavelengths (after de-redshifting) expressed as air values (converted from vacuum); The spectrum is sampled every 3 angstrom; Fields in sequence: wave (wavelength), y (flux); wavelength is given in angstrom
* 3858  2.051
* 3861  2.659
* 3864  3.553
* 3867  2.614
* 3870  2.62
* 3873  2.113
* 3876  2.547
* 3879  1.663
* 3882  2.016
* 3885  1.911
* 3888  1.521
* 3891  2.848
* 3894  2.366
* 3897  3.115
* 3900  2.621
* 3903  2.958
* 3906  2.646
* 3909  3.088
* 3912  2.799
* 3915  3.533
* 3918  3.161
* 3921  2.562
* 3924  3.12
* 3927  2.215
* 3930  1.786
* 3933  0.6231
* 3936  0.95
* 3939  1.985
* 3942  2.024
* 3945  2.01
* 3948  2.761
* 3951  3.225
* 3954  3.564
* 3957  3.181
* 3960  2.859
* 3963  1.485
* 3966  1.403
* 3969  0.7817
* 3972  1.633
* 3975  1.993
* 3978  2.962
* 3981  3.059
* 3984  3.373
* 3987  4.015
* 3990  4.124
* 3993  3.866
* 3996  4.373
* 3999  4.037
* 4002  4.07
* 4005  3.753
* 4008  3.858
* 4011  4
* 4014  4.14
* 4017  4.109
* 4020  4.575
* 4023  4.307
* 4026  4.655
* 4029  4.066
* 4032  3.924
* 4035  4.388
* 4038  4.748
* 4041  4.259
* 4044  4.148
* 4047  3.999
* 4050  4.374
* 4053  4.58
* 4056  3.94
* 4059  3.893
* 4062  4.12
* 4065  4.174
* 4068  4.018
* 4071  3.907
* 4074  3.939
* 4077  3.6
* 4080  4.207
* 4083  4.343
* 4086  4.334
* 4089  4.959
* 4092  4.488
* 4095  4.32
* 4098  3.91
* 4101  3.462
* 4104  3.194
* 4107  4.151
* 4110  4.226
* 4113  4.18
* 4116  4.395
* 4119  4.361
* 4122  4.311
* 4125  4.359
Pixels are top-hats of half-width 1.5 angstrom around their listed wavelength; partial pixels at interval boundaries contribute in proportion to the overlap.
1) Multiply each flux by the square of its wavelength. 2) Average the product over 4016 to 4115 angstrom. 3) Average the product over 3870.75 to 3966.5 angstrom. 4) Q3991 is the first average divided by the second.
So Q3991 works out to 1.86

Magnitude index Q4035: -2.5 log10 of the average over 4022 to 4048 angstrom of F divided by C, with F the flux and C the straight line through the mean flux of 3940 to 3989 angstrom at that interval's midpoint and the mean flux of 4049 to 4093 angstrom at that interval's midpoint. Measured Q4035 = -0.18 mag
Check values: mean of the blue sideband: 2.53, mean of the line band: 4.28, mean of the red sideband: 4.19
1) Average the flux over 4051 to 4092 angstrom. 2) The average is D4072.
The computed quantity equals 4.17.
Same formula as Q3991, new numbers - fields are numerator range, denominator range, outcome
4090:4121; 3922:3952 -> 2.16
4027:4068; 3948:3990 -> 1.65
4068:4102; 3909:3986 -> 1.86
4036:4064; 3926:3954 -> 2.19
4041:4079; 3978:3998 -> 1.13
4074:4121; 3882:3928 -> 1.70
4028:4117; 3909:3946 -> 1.97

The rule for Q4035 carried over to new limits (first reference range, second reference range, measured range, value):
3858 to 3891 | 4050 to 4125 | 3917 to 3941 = 0.34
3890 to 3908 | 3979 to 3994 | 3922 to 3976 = 0.48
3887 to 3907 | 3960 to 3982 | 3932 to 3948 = 0.31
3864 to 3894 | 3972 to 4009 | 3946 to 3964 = 0.10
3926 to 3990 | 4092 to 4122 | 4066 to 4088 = -0.10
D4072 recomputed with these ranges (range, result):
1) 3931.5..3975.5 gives 2.03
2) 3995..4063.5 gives 4.19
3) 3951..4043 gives 3.52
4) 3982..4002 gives 3.95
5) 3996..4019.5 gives 4.04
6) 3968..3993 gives 2.85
